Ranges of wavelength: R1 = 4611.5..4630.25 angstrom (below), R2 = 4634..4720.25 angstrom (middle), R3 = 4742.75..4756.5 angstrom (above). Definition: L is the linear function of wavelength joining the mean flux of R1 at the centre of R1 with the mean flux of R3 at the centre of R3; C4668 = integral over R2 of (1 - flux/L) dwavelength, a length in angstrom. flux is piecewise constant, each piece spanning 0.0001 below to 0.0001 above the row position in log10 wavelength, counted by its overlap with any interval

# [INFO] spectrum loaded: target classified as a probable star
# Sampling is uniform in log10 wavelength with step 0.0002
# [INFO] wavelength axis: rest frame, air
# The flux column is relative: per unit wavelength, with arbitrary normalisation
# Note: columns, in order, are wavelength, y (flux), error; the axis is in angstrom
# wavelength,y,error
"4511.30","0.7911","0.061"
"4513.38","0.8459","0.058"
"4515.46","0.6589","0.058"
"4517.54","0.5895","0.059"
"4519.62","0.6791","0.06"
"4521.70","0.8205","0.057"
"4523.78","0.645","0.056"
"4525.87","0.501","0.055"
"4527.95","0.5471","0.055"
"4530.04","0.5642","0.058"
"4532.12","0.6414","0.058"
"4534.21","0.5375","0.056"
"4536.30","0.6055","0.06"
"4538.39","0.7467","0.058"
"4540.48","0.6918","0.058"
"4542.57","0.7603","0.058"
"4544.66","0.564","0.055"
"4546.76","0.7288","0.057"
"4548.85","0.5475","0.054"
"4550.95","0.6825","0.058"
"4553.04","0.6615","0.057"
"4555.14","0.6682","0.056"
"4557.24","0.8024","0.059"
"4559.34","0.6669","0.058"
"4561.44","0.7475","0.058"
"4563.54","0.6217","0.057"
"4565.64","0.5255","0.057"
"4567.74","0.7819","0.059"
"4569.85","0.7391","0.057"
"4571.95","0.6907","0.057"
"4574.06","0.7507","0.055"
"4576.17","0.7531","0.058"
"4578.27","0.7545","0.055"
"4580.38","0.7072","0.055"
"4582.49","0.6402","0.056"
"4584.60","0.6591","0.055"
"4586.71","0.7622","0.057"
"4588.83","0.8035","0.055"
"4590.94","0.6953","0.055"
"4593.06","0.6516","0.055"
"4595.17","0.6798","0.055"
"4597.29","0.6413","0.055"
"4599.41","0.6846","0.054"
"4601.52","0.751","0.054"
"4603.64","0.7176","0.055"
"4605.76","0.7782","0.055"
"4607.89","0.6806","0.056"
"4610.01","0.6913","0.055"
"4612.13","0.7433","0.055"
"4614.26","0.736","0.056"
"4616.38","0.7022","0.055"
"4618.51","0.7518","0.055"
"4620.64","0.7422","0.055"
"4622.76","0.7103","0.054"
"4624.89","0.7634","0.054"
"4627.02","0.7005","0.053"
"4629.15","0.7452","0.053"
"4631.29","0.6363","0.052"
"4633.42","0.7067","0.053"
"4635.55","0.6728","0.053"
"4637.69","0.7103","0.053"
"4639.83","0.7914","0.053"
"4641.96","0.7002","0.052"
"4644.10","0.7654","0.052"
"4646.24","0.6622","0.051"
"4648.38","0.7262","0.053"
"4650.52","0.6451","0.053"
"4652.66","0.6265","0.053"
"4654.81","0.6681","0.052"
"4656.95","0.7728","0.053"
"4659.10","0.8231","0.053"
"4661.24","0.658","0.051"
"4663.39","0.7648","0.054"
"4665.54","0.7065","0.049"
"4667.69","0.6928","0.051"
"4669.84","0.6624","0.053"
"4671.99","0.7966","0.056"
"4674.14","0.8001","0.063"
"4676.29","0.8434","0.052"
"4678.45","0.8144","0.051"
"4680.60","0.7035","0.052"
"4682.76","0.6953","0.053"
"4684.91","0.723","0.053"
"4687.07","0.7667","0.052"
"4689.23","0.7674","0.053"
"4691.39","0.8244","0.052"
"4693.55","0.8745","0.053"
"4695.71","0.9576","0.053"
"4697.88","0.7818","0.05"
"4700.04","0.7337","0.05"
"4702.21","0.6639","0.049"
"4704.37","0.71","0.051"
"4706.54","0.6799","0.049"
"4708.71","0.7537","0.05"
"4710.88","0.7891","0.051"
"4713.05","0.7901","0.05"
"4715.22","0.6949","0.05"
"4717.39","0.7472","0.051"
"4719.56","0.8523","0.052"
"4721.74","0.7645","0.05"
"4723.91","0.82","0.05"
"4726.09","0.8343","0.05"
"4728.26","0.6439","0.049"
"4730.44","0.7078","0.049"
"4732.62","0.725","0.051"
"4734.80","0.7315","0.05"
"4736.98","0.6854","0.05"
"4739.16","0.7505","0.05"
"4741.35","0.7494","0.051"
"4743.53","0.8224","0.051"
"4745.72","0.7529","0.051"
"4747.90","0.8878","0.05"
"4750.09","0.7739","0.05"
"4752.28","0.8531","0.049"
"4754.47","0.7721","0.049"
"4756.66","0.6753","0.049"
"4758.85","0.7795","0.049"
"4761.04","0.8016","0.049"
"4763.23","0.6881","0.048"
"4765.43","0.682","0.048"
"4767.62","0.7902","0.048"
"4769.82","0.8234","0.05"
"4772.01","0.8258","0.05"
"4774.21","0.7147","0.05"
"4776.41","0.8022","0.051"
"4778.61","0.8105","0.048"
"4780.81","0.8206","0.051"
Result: 2.0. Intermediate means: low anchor 0.732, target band 0.745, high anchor 0.801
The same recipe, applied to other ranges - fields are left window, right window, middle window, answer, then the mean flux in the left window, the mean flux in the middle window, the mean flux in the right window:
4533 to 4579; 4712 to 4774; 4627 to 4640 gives 0.23 angstrom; 0.683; 0.704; 0.765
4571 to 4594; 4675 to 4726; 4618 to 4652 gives 1.30 angstrom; 0.715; 0.713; 0.773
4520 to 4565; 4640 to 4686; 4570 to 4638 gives -2.15 angstrom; 0.654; 0.713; 0.728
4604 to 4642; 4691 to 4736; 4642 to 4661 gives 0.68 angstrom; 0.721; 0.708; 0.765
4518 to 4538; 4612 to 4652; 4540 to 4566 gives -1.13 angstrom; 0.619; 0.67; 0.715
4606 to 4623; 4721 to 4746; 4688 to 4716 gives -1.13 angstrom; 0.723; 0.771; 0.749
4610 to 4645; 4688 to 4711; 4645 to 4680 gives 0.91 angstrom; 0.722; 0.729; 0.775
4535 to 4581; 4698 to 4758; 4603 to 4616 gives -0.26 angstrom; 0.69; 0.723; 0.755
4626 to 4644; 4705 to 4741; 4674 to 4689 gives -0.65 angstrom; 0.711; 0.762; 0.748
